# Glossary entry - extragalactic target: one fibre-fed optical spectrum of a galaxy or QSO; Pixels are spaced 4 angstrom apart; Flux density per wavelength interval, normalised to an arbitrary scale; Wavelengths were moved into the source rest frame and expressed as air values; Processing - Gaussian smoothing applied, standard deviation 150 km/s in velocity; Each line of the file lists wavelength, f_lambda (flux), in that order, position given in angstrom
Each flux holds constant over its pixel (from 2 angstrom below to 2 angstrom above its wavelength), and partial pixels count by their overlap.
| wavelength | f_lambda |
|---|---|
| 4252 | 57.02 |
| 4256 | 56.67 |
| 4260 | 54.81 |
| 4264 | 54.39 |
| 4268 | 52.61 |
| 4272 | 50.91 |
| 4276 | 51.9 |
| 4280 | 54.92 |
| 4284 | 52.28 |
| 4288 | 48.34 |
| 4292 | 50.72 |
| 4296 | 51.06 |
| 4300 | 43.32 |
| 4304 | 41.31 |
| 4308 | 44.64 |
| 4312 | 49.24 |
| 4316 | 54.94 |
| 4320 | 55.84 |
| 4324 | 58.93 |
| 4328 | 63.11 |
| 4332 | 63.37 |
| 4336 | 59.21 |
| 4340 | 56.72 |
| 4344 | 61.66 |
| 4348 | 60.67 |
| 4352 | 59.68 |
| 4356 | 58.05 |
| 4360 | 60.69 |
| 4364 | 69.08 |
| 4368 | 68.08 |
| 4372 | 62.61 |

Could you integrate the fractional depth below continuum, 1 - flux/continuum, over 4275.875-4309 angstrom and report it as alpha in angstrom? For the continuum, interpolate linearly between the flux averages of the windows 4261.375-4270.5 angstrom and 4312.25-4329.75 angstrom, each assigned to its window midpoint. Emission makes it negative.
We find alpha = 3.9 angstrom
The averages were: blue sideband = 53.4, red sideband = 57.2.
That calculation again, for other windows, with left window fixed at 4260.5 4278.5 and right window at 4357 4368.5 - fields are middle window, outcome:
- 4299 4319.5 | 3.71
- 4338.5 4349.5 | 0.48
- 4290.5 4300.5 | 1.27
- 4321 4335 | -0.18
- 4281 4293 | 0.92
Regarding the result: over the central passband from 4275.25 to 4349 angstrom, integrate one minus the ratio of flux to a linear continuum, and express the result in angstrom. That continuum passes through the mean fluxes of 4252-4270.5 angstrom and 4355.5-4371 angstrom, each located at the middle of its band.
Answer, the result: 7.36 angstrom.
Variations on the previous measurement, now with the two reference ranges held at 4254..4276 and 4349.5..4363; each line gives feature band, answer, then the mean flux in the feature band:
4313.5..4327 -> 0.2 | 56.8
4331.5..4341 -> -0.1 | 59.5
